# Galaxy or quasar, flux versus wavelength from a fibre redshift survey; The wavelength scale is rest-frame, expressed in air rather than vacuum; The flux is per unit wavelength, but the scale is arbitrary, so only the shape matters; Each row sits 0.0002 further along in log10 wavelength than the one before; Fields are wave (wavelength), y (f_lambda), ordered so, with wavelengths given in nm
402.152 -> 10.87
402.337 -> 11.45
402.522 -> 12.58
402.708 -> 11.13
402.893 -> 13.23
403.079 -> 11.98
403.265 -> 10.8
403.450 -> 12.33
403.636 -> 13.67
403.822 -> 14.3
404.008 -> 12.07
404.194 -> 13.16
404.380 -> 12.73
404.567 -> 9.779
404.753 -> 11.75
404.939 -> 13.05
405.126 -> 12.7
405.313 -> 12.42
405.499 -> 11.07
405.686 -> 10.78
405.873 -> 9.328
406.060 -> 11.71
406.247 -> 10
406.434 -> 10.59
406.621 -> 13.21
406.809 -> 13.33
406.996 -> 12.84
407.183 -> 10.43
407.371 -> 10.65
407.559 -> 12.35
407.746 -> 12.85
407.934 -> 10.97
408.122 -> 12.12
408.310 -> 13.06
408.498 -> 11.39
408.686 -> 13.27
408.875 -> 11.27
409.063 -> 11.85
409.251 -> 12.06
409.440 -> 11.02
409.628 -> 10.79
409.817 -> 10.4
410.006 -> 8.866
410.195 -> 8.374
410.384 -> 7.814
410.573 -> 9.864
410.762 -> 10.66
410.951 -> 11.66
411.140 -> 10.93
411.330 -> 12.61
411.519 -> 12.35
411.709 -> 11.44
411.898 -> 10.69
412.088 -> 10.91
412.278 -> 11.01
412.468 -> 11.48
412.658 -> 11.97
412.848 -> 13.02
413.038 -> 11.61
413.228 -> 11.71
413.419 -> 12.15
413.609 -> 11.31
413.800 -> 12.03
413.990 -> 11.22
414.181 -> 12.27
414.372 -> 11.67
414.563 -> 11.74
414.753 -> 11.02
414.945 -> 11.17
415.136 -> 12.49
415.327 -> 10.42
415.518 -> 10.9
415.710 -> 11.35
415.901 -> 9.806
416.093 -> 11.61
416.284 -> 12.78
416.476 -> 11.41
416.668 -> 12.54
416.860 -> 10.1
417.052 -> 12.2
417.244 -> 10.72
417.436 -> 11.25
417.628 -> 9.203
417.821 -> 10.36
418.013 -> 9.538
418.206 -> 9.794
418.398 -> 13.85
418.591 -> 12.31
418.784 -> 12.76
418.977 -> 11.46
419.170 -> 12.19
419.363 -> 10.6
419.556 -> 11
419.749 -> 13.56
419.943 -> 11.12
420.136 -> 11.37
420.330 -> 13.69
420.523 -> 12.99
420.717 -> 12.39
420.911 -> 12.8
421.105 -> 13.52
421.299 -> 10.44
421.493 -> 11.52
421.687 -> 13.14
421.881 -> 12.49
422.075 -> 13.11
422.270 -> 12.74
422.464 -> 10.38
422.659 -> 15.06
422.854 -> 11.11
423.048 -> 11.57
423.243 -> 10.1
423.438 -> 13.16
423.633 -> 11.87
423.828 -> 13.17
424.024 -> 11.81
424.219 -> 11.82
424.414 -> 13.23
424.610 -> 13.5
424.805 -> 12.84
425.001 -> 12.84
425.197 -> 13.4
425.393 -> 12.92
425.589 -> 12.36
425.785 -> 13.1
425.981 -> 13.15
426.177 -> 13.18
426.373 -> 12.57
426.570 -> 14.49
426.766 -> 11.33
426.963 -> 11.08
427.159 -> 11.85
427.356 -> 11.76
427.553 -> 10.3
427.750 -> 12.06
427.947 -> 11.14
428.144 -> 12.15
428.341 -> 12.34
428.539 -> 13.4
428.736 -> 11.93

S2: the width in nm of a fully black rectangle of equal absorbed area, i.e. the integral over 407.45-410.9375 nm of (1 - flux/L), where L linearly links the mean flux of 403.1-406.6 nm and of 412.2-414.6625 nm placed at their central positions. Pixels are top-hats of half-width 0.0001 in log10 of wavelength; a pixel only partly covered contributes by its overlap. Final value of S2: 0.22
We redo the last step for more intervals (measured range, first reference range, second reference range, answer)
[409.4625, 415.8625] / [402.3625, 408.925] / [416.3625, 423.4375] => 0.405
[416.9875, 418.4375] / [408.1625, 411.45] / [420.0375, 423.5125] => 0.138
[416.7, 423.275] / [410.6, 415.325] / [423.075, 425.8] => 0.198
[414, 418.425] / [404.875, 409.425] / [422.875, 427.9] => 0.322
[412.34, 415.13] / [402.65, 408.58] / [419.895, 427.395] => 0.094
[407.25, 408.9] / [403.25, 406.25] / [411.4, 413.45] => -0.024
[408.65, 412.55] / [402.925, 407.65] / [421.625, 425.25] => 0.382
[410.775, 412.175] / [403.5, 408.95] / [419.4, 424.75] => 0.071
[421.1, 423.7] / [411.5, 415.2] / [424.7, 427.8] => 0.022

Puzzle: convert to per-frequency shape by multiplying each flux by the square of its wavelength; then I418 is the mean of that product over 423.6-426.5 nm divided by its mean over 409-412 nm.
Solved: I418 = 1.28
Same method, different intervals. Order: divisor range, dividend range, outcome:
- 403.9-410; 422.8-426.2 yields 1.17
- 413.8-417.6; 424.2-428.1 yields 1.15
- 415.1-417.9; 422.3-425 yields 1.15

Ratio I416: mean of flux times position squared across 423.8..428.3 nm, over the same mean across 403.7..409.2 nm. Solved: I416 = 1.15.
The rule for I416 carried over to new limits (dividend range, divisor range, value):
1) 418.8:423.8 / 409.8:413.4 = 1.16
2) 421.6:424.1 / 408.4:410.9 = 1.23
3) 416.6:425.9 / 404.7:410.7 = 1.14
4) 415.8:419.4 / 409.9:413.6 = 1.06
